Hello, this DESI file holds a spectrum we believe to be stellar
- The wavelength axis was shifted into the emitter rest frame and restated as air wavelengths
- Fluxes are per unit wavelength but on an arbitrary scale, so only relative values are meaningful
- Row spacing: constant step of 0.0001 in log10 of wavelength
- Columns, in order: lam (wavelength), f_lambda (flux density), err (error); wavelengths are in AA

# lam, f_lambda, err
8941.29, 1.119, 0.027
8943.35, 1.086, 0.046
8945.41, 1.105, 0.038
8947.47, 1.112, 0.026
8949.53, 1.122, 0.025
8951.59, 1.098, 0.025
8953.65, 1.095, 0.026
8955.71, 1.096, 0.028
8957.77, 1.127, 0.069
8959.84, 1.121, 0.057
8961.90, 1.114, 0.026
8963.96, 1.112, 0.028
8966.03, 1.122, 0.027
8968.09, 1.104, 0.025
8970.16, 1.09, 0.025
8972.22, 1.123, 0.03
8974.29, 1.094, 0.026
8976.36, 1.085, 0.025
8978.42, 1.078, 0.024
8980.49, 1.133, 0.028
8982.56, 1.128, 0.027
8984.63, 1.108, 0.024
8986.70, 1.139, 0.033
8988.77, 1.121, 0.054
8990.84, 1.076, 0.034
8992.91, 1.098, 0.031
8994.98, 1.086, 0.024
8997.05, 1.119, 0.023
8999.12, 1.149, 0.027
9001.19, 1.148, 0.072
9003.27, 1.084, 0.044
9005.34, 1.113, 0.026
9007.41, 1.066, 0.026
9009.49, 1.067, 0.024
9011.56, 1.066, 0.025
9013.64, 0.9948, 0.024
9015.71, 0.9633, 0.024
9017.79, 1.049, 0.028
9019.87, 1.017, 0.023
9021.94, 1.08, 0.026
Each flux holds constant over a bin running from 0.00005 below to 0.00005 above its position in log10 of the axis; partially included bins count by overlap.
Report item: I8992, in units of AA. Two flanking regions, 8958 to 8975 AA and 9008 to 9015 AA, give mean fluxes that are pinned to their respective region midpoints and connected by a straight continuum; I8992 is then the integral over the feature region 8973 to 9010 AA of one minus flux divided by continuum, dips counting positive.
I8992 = -1.2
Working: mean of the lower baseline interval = 1.11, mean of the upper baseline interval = 1.04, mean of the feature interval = 1.11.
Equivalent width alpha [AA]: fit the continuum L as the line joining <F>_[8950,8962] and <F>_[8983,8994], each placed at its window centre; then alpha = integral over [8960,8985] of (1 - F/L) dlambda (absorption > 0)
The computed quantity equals 0.0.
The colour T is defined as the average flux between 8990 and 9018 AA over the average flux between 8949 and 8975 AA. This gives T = 1.0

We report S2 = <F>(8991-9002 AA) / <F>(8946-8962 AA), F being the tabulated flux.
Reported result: 1.0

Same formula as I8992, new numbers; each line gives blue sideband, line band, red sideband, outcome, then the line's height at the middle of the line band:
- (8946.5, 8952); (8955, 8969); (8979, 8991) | 0.0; 1.11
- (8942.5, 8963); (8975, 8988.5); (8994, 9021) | -0.3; 1.09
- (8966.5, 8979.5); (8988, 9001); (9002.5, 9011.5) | -0.3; 1.09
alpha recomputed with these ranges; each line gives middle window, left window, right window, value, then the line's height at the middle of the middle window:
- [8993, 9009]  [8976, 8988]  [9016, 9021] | -0.6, 1.07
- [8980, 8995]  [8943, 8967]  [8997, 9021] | -0.4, 1.08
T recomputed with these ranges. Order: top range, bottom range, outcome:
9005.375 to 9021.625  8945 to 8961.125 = 0.94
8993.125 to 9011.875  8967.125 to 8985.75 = 1.00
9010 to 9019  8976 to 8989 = 0.92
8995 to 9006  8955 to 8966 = 1.00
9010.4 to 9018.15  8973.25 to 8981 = 0.93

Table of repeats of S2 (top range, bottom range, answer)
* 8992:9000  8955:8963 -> 1.00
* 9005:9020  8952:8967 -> 0.94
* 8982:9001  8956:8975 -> 1.00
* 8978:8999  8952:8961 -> 1.00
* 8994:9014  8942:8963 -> 0.99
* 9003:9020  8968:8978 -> 0.95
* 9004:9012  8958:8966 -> 0.97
